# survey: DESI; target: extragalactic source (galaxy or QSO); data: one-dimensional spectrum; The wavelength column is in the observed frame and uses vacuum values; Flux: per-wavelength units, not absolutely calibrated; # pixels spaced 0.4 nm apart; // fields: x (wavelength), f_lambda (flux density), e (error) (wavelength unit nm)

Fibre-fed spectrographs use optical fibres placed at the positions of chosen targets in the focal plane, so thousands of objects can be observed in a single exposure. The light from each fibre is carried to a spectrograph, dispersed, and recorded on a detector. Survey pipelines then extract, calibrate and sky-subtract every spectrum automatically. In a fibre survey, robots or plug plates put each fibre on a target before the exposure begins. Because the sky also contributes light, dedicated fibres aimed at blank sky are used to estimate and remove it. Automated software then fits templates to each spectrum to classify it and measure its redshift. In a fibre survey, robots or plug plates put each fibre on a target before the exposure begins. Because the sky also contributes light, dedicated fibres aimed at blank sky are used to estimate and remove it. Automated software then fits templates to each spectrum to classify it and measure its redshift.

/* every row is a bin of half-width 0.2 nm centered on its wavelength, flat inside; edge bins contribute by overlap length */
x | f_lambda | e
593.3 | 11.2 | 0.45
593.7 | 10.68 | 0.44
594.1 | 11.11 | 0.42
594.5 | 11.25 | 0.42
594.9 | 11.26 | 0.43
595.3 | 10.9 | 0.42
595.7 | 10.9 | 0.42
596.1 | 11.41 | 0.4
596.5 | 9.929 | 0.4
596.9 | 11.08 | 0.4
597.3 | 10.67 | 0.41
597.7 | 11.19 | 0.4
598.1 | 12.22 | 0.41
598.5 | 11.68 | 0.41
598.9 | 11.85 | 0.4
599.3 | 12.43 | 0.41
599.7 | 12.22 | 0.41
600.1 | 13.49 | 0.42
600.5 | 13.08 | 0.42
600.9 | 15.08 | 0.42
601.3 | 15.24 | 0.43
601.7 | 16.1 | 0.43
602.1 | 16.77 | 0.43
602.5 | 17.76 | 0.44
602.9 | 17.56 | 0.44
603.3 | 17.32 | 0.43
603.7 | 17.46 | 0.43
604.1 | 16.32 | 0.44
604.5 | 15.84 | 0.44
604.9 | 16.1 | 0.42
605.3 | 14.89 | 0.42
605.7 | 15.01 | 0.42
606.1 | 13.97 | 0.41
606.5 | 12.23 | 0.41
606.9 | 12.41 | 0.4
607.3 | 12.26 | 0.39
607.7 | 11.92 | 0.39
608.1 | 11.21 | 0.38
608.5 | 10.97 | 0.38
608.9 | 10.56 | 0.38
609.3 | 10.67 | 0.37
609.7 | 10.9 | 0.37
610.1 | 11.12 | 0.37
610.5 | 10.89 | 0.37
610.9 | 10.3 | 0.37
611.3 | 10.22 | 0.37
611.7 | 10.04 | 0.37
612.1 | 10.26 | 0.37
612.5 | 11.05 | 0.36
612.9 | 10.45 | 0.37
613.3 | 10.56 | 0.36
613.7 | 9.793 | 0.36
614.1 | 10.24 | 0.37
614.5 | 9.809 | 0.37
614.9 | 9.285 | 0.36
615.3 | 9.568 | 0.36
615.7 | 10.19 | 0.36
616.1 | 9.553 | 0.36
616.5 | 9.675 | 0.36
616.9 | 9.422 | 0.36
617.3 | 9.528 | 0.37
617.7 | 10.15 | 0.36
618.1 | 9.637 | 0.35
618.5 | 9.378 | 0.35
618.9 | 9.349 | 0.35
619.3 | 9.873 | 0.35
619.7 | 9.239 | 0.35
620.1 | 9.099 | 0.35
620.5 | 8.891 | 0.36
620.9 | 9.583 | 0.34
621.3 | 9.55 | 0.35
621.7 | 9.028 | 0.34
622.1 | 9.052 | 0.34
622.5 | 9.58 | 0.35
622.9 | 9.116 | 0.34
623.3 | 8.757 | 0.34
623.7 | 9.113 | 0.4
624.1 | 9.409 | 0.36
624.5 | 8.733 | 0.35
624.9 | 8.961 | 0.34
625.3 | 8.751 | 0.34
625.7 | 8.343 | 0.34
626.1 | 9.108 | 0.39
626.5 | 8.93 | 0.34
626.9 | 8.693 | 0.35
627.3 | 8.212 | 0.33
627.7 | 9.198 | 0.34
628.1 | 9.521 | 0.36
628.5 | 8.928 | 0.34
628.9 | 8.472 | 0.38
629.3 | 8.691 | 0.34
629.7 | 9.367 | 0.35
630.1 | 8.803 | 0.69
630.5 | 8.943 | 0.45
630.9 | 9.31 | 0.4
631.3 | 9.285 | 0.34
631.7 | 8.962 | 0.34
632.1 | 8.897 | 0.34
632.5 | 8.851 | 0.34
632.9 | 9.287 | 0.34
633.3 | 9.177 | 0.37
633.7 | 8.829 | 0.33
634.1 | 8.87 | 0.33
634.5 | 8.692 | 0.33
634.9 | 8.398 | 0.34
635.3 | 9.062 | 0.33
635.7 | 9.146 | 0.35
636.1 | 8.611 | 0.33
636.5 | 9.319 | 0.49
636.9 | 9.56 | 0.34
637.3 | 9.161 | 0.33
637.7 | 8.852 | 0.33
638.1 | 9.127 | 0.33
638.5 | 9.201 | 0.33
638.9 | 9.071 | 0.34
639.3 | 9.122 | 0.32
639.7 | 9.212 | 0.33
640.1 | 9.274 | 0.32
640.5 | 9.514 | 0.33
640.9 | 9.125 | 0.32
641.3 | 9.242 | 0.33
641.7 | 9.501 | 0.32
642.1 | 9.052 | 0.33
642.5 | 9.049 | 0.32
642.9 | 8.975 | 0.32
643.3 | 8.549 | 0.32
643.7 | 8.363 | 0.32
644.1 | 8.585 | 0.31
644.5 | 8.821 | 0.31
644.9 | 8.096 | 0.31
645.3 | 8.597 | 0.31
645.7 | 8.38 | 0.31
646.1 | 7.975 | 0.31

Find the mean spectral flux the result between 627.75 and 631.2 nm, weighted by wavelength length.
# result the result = 9.02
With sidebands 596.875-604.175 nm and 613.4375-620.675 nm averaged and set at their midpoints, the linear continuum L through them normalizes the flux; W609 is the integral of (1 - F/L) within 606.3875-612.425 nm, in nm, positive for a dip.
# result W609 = 0.36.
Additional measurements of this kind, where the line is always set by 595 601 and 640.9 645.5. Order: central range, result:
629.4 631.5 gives 0.12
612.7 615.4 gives 0.20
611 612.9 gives 0.09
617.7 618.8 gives 0.09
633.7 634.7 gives 0.07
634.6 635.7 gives 0.06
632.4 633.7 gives 0.06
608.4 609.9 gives 0.04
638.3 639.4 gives 0.00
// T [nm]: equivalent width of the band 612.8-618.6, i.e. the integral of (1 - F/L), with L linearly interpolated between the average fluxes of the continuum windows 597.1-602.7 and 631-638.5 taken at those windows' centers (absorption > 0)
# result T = 0.85 nm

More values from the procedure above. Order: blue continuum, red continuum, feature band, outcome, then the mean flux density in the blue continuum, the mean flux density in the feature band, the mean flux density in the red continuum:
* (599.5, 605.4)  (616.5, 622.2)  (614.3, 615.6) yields 0.17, 15.7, 9.6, 9.43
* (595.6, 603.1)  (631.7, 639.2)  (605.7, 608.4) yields -0.03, 13.2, 12.5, 9.01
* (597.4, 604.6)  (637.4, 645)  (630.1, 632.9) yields 0.35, 14.6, 9.04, 9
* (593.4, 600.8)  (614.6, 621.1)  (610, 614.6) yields -0.14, 11.6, 10.4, 9.53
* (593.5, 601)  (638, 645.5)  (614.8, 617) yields 0.19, 11.7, 9.64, 8.97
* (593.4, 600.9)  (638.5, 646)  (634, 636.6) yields 0.13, 11.6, 8.85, 8.91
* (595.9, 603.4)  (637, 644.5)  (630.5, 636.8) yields 0.53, 13.5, 8.99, 9.05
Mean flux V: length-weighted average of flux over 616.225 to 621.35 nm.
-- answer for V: 9.49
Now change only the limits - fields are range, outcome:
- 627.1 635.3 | 8.94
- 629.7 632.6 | 9.04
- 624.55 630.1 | 8.85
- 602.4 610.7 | 13.6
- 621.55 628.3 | 8.97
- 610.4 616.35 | 10.1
